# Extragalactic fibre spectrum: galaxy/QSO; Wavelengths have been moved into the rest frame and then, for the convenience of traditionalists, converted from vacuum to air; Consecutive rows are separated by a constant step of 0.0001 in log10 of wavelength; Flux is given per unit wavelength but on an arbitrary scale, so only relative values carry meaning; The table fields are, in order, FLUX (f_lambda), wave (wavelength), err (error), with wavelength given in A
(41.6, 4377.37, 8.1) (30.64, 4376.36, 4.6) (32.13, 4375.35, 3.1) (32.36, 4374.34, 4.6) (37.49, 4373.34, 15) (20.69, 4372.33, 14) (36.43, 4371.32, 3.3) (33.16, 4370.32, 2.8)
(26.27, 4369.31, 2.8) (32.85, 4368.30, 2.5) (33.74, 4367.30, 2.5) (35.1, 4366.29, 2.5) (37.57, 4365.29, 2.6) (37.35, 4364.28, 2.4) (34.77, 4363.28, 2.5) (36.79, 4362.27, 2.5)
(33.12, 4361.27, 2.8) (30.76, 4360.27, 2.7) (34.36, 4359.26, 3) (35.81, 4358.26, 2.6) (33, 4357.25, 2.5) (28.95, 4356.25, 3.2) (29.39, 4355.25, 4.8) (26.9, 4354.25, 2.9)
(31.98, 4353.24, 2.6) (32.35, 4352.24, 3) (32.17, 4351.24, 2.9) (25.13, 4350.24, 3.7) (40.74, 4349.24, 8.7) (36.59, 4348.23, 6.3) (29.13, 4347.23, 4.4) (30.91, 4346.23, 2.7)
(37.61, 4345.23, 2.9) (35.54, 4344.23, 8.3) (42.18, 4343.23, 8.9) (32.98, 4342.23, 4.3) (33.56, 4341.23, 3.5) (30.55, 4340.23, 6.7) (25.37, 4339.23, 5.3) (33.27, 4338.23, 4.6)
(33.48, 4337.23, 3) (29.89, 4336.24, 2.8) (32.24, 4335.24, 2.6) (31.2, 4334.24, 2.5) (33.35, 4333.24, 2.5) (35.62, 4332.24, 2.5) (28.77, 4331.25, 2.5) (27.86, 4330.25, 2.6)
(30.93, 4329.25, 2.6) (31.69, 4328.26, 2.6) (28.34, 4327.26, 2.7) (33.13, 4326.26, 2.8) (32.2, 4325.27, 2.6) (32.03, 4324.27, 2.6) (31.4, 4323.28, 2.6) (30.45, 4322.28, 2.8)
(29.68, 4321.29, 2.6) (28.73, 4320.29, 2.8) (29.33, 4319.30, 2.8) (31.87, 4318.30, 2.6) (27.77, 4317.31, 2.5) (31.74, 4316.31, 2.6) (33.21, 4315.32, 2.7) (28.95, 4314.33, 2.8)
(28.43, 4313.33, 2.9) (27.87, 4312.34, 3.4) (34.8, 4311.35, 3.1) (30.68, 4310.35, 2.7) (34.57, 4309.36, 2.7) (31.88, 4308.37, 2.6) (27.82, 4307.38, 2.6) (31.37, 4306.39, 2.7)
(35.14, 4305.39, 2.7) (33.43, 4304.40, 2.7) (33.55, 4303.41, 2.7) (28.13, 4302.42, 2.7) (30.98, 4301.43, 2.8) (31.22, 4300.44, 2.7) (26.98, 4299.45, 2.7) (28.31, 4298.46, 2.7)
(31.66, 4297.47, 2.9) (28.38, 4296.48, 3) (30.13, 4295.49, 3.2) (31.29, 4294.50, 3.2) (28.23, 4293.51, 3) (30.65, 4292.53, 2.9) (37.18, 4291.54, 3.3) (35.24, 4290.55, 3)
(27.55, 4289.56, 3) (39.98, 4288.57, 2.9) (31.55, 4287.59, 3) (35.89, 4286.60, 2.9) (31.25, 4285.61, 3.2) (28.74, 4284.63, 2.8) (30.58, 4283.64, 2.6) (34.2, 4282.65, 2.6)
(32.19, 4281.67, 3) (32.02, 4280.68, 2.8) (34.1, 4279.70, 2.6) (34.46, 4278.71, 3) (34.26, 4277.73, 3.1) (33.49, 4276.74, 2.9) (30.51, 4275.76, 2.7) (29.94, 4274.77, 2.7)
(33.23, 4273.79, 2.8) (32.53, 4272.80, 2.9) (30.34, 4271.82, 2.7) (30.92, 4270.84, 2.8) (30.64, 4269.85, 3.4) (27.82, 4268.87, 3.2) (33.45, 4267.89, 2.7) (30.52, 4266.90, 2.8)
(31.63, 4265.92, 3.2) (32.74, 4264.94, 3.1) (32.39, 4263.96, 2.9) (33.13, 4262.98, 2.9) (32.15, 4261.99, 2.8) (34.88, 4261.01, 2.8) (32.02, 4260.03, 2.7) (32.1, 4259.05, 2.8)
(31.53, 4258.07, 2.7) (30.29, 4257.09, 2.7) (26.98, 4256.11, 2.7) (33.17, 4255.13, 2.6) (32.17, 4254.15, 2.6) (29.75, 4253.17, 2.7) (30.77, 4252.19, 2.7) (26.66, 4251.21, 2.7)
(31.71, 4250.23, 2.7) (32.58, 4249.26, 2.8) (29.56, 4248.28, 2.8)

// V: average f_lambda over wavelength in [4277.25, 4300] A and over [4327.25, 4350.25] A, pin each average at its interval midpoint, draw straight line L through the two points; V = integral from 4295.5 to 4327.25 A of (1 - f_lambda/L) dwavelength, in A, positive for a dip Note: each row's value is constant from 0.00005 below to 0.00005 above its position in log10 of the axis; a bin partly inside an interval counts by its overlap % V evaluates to 1.4 A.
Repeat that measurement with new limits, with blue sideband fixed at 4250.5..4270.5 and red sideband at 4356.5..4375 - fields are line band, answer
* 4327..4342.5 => 0.7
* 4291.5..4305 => 0.6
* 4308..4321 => 0.6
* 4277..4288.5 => -0.5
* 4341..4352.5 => -0.4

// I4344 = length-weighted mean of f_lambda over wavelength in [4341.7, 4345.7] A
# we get 37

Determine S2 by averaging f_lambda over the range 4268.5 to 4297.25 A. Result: 32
